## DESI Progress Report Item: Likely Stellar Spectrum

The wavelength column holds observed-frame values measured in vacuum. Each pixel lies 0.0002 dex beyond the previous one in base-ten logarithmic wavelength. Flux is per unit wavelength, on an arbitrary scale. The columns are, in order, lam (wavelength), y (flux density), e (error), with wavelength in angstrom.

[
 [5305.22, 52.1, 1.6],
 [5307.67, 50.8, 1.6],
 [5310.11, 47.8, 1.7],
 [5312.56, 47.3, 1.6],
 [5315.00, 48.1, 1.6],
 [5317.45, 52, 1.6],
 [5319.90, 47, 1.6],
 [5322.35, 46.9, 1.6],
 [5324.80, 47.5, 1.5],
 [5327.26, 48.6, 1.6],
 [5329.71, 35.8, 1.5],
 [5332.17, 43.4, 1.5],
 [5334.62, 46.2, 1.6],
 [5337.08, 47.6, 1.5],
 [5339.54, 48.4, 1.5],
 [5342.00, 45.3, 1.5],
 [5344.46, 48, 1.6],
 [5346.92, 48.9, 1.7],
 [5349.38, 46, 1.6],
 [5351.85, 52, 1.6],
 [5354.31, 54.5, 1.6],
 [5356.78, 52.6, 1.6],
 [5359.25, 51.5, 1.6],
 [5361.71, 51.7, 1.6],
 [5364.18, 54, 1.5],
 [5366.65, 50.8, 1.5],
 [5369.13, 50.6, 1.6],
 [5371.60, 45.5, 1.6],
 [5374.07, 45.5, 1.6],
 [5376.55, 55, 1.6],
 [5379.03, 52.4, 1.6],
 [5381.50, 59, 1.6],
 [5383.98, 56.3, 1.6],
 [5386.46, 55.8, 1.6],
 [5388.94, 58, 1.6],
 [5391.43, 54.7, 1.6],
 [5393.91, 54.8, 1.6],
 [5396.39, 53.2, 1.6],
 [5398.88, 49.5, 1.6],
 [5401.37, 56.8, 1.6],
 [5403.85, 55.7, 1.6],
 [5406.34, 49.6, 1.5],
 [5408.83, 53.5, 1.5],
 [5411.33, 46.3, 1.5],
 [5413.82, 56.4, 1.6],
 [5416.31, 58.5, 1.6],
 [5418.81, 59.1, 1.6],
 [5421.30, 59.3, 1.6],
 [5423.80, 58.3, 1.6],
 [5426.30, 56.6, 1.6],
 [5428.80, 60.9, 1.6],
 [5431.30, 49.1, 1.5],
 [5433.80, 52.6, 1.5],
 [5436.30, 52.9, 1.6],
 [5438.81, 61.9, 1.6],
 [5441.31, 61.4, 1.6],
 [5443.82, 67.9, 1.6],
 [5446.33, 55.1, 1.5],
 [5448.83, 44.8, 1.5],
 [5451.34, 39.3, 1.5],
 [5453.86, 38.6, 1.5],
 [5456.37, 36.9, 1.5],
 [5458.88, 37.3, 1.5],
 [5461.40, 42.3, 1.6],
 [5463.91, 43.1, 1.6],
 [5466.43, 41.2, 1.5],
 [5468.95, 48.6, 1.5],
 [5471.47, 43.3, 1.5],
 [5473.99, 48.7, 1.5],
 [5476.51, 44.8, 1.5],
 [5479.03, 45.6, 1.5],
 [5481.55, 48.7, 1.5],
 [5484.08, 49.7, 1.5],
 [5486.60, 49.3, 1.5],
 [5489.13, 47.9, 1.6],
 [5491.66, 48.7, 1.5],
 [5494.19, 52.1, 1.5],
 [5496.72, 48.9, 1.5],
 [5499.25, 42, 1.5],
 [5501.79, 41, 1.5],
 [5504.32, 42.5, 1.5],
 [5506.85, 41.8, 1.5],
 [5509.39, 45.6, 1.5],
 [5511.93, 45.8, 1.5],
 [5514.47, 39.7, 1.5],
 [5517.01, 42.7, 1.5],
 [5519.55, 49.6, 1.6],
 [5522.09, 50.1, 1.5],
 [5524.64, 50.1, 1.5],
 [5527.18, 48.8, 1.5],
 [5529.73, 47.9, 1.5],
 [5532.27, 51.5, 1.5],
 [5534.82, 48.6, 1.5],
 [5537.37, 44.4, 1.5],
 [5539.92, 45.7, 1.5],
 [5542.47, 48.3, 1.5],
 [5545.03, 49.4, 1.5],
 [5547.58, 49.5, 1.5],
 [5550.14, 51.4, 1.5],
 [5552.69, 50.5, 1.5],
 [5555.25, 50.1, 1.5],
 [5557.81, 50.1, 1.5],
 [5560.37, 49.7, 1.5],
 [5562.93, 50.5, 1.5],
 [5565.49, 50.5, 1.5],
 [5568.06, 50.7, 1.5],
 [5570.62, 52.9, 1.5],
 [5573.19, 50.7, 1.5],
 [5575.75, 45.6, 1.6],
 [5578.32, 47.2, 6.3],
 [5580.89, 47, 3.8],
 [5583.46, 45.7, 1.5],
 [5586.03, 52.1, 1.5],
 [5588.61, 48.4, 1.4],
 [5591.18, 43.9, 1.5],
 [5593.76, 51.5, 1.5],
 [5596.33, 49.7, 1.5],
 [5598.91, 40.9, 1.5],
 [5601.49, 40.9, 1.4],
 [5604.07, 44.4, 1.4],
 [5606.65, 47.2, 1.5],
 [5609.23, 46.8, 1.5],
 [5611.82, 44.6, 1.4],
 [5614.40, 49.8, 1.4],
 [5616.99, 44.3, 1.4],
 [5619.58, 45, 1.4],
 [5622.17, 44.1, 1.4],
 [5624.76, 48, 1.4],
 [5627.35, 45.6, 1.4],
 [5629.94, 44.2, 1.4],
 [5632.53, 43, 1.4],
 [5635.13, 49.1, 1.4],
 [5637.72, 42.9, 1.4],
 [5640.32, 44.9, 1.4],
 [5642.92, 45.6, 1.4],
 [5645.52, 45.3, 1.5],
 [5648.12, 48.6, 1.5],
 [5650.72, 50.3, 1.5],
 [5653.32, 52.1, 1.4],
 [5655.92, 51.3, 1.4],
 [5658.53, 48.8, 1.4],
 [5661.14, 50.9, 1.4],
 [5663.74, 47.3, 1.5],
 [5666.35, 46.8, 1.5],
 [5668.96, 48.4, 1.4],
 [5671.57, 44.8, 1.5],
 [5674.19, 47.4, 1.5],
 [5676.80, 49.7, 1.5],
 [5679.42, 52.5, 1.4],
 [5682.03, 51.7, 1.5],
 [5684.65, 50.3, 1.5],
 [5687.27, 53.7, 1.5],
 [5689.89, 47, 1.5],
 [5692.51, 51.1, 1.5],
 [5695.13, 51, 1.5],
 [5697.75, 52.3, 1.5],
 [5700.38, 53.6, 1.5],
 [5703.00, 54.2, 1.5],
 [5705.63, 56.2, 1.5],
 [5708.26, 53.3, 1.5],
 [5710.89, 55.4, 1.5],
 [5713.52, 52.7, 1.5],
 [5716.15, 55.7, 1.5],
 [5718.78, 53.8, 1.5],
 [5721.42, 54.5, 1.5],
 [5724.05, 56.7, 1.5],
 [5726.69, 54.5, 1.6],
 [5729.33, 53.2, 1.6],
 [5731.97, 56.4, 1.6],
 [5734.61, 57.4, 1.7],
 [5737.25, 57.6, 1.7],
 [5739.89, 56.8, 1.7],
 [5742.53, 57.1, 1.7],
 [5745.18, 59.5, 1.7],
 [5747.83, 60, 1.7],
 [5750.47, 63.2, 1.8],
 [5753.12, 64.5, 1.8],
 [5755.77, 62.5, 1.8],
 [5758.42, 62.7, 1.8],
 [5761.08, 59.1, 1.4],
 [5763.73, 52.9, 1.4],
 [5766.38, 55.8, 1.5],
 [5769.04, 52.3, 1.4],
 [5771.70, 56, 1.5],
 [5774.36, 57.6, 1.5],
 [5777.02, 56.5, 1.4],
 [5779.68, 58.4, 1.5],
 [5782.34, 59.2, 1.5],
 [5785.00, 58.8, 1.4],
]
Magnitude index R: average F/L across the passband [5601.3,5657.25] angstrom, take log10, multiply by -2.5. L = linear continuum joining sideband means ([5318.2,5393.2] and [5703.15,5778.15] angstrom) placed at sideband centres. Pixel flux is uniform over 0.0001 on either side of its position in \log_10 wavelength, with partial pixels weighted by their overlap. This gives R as 0.18 mag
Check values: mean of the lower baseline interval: 50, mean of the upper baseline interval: 56.9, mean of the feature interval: 46.4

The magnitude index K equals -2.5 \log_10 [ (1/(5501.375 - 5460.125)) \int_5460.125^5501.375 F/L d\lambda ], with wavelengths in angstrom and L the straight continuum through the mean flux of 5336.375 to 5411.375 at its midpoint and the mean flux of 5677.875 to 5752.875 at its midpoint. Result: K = 0.14 mag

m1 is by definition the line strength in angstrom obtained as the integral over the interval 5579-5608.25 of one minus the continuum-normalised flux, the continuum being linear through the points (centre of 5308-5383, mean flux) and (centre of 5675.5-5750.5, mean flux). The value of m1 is 3.40 angstrom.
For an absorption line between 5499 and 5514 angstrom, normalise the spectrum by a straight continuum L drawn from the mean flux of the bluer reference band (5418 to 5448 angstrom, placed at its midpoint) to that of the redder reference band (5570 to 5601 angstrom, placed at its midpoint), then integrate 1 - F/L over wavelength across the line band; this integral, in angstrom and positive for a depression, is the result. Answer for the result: 2.8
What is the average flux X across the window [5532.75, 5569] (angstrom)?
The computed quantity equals 49.3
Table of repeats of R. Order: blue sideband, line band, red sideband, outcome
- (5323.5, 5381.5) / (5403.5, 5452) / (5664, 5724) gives -0.115 mag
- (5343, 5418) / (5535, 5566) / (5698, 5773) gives 0.113 mag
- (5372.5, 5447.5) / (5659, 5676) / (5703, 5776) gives 0.185 mag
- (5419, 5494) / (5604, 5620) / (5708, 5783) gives 0.163 mag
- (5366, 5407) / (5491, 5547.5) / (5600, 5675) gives 0.069 mag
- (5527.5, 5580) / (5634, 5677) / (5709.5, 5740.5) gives 0.108 mag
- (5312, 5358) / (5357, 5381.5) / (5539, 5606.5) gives -0.077 mag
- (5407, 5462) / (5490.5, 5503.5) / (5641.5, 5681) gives 0.109 mag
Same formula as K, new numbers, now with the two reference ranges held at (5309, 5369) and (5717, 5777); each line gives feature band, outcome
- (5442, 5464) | 0.12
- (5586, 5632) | 0.18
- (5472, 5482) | 0.11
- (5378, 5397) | -0.13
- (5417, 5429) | -0.17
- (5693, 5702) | 0.08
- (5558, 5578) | 0.07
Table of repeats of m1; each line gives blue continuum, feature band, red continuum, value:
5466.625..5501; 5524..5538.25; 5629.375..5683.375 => -0.3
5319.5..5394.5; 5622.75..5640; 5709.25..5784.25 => 3.1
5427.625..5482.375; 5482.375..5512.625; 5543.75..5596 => 1.5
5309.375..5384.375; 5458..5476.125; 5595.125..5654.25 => 1.5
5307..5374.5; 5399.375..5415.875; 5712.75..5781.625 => -1.1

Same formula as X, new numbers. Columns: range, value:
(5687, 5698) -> 50.7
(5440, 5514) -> 46.2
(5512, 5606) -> 48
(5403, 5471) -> 51.2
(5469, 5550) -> 47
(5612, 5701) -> 48.2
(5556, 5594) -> 49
